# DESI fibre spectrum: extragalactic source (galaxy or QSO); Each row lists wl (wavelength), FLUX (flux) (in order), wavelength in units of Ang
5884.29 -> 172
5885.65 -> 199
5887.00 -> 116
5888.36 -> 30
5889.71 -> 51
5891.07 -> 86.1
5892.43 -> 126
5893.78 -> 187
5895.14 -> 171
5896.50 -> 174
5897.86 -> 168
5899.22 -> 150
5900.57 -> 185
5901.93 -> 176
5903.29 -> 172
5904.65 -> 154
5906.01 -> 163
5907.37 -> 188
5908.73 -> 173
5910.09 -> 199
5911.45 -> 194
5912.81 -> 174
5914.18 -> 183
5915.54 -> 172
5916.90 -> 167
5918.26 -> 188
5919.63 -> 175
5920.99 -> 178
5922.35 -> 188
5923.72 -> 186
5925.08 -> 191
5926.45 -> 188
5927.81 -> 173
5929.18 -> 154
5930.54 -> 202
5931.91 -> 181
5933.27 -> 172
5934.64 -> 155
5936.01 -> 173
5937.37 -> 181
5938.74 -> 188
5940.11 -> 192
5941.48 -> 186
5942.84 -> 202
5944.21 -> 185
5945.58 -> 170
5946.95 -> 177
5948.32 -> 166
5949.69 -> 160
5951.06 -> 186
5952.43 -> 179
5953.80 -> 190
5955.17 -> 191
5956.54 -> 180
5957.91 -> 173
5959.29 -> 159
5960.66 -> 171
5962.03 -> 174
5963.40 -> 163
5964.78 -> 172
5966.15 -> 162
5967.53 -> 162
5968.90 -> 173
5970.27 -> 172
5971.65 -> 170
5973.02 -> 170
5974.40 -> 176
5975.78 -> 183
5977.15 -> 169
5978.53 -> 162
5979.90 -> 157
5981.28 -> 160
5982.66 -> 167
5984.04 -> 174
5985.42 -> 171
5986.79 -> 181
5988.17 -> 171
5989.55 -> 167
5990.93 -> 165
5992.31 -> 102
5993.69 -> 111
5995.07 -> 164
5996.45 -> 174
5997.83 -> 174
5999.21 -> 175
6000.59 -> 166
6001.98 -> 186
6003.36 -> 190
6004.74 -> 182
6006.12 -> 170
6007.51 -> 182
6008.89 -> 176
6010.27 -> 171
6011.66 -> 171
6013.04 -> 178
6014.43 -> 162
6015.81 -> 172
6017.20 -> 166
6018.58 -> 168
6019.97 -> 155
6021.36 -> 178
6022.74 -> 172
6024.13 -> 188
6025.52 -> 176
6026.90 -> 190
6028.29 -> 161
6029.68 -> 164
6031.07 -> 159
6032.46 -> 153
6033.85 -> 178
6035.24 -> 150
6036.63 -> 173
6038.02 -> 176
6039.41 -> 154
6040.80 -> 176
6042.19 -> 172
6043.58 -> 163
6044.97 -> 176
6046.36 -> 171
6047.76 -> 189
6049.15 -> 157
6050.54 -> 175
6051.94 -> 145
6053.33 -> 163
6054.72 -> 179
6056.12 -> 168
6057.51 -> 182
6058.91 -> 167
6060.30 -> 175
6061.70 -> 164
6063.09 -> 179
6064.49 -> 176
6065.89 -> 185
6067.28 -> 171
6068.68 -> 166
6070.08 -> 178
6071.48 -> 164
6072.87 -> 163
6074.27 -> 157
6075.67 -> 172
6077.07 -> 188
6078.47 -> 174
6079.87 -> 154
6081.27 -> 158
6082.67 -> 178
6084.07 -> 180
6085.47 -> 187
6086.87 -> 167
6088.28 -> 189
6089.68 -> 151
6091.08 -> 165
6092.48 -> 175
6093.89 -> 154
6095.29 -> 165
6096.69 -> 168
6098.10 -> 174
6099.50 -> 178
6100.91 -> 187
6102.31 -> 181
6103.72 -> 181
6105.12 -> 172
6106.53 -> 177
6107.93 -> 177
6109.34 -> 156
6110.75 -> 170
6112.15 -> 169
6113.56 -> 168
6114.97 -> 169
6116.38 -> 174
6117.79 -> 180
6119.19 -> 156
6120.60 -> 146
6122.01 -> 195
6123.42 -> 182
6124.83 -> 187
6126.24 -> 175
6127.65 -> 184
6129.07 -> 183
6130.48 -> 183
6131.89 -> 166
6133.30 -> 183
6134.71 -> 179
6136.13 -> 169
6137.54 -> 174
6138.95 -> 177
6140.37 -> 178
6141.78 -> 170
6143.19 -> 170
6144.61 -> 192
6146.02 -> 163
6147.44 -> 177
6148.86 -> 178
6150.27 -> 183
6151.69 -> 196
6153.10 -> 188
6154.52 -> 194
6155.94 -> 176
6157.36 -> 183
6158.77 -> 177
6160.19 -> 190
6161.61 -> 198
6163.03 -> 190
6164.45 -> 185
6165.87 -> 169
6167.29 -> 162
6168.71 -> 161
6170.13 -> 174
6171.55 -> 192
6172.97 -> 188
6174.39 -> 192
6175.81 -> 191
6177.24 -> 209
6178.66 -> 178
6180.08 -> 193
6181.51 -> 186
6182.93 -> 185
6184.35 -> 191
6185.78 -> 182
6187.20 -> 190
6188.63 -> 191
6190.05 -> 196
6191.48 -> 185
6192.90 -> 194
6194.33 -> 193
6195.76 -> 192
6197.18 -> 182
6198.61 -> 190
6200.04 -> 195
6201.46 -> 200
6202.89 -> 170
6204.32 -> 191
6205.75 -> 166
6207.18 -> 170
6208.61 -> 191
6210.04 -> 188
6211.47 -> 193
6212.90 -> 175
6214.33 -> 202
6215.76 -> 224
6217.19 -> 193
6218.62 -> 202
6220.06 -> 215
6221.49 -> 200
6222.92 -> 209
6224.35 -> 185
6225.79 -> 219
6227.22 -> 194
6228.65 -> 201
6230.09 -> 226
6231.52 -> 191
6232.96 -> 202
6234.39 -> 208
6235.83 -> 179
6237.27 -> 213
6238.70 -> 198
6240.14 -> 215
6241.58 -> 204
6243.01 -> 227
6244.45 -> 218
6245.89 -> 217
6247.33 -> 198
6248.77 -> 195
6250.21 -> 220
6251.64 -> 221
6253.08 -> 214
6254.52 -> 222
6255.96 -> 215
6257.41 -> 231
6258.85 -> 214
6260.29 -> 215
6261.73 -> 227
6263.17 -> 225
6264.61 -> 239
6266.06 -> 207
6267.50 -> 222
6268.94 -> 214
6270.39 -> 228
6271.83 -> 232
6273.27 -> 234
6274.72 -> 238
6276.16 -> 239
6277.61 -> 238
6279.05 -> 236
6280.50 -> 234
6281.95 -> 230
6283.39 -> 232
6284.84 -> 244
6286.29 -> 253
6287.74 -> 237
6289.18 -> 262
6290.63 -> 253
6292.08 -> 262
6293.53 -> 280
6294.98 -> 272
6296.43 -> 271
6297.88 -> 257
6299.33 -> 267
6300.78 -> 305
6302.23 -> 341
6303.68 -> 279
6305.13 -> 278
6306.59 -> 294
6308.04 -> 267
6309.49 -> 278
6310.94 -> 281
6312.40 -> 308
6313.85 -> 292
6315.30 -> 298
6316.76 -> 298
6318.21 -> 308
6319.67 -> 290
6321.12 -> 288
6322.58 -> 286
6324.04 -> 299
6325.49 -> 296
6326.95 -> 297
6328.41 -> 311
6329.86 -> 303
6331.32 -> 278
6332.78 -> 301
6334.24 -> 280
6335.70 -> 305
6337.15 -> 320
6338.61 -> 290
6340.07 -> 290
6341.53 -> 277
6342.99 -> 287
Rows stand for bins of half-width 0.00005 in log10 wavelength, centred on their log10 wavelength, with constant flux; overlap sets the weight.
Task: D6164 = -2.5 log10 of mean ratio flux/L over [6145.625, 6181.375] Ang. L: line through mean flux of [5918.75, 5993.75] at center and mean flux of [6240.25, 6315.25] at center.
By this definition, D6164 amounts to 0.193 mag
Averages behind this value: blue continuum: 173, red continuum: 245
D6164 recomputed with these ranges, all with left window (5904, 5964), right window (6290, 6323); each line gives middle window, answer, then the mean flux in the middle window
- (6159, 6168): 0.32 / 182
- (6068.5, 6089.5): 0.27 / 171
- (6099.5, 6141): 0.30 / 175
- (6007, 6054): 0.21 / 169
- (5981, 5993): 0.19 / 162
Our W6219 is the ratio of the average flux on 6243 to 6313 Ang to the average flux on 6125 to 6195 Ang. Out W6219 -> 1.34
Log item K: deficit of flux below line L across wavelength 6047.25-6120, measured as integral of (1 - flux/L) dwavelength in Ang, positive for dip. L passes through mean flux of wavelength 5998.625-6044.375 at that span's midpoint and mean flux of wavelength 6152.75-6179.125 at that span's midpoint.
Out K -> 2.4 Ang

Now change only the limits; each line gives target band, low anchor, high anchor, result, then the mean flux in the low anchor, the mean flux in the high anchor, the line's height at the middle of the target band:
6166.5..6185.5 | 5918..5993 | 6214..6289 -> 2.01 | 174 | 218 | 206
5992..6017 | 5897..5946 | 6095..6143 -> 1.25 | 179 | 175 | 177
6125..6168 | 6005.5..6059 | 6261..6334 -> 6.42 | 170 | 266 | 211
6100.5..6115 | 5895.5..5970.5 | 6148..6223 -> 0.89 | 177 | 188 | 185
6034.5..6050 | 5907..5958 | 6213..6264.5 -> 1.79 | 181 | 210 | 191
